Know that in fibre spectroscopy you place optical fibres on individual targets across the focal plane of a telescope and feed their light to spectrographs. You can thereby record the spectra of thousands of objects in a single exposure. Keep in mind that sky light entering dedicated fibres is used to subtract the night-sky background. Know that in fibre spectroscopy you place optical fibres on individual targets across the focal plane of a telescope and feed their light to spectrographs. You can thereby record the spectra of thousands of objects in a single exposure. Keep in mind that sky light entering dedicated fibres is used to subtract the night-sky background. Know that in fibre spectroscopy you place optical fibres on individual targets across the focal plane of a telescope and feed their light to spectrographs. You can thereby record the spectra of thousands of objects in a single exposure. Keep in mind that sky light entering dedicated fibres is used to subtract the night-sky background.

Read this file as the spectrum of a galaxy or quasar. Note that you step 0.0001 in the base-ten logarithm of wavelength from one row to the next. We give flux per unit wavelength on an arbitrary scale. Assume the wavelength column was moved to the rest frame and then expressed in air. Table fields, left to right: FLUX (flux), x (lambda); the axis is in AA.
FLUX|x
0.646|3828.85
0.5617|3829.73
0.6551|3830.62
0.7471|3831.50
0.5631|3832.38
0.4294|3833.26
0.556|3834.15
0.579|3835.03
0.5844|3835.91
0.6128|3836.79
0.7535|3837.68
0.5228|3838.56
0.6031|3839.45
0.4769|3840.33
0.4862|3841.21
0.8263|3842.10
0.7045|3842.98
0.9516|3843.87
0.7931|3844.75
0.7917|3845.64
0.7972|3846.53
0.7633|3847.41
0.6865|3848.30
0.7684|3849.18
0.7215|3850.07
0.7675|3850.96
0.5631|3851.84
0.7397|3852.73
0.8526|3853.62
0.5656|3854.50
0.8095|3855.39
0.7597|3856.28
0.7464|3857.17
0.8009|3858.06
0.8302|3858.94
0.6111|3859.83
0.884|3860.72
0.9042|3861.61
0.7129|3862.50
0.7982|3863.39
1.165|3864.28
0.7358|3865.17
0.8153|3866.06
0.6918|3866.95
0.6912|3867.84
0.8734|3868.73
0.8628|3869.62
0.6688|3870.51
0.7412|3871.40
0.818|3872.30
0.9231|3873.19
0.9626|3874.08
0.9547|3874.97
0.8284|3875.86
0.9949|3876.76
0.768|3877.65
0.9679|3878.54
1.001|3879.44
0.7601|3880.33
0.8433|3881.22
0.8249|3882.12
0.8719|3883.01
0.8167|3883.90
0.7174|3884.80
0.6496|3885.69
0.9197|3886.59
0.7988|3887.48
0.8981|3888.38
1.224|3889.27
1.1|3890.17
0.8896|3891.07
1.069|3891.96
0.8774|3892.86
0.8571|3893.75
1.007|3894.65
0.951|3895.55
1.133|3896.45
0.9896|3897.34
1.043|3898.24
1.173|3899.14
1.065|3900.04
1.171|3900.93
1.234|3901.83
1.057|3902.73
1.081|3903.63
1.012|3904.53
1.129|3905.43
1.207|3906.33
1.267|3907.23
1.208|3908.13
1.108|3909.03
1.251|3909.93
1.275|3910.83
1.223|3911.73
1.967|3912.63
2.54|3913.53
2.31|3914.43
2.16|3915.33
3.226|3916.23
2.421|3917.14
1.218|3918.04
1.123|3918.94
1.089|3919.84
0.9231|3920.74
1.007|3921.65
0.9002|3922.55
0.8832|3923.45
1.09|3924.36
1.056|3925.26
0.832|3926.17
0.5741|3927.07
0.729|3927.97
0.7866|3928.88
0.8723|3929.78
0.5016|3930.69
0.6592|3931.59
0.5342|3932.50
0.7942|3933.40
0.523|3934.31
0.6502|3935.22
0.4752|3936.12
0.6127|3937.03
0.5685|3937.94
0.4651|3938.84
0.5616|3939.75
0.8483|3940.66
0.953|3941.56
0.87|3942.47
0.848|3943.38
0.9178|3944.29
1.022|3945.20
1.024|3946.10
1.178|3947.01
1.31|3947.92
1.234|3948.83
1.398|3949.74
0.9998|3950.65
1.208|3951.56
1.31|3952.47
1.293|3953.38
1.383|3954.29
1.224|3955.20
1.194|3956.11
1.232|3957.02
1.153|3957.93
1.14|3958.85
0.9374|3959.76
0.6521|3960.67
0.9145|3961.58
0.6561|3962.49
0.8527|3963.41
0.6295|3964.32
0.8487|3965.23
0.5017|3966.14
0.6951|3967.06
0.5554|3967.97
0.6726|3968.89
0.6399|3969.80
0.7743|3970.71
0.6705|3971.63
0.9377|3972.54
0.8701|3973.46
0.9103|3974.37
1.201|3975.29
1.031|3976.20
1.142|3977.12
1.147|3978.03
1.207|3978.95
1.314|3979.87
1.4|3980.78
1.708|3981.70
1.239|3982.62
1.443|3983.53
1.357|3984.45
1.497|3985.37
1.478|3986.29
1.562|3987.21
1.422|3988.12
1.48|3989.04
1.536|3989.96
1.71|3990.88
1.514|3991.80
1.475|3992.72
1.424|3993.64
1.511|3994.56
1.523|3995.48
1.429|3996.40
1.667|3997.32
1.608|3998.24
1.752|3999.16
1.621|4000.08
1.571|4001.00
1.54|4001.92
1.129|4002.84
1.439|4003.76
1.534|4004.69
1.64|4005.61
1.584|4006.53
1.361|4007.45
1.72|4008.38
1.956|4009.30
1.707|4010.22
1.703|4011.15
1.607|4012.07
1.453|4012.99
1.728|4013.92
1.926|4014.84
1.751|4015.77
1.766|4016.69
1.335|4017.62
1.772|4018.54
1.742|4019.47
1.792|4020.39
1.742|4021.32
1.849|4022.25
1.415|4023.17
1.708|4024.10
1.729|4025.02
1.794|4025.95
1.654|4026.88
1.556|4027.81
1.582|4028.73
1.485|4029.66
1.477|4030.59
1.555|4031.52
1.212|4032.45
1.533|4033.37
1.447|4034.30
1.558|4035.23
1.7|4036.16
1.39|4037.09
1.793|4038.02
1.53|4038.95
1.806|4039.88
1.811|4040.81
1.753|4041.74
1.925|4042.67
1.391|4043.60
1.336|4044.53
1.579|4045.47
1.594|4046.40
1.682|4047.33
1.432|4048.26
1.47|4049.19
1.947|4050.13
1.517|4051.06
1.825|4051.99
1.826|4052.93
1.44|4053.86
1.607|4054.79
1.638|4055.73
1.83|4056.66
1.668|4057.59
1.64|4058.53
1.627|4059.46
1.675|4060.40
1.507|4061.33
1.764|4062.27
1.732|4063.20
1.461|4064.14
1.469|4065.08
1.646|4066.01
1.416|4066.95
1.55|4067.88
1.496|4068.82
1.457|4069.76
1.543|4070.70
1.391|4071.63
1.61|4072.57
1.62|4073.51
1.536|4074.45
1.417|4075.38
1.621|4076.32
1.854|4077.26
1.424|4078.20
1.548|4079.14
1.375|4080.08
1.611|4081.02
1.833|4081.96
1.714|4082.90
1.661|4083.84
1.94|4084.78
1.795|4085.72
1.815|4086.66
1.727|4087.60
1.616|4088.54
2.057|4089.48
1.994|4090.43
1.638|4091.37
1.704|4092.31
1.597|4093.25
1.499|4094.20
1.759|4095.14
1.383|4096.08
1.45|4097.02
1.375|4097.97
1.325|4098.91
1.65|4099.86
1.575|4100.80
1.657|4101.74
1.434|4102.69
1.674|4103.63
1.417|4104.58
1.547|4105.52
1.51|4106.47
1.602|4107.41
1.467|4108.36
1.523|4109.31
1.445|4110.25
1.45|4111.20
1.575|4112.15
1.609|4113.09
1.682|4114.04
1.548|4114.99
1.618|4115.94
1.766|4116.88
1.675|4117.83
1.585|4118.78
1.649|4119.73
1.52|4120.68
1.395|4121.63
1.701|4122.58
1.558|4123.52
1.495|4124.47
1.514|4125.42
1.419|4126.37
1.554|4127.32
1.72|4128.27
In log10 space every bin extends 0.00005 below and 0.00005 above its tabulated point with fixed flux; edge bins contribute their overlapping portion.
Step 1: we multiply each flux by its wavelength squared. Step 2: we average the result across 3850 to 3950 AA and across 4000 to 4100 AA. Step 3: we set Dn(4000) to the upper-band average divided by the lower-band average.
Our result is 1.77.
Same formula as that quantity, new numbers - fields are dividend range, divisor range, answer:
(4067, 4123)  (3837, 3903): 2.12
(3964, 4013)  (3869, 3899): 1.54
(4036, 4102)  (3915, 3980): 1.76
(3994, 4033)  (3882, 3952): 1.59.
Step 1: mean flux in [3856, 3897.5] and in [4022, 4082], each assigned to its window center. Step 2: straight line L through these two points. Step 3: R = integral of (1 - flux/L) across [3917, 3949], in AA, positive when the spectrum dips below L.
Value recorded 6.5 AA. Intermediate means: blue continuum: 0.866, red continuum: 1.6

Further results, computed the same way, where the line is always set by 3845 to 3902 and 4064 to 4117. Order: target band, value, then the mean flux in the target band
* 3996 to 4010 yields -3.0 AA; 1.57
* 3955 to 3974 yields 5.3 AA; 0.84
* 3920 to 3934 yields 3.1 AA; 0.812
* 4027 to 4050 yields -2.6 AA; 1.57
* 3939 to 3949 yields 1.3 AA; 0.956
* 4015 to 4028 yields -3.2 AA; 1.69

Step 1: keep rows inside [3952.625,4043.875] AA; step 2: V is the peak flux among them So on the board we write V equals 1.956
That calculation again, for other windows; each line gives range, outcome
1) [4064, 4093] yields 2.057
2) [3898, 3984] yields 3.226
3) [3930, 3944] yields 0.953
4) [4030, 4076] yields 1.947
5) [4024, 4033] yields 1.794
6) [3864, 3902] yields 1.234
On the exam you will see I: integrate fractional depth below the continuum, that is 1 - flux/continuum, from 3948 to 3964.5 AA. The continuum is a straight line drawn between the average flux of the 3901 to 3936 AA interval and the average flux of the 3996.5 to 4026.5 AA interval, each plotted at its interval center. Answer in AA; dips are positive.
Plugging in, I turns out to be 3.3 AA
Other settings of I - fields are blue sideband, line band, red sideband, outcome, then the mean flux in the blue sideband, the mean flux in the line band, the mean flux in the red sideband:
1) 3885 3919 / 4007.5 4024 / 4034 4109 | -2.1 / 1.28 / 1.69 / 1.61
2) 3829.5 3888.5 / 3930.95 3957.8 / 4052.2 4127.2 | 3.4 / 0.759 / 0.941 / 1.6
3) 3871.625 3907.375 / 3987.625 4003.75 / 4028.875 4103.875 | -2.0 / 0.967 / 1.52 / 1.61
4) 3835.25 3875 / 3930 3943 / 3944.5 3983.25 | 4.3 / 0.755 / 0.649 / 1.03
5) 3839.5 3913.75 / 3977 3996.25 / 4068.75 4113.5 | -2.6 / 0.92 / 1.44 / 1.6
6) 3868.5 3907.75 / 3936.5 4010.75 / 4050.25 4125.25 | 3.3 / 0.956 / 1.19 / 1.6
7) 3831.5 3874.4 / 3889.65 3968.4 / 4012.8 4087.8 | -0.4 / 0.734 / 1.06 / 1.62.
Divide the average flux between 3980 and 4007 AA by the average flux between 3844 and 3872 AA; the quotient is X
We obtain 1.95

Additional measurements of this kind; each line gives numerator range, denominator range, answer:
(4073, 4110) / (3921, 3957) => 1.77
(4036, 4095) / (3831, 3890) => 2.12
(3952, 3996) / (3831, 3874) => 1.56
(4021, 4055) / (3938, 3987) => 1.56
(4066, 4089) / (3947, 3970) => 1.62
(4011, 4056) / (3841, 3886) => 2.04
